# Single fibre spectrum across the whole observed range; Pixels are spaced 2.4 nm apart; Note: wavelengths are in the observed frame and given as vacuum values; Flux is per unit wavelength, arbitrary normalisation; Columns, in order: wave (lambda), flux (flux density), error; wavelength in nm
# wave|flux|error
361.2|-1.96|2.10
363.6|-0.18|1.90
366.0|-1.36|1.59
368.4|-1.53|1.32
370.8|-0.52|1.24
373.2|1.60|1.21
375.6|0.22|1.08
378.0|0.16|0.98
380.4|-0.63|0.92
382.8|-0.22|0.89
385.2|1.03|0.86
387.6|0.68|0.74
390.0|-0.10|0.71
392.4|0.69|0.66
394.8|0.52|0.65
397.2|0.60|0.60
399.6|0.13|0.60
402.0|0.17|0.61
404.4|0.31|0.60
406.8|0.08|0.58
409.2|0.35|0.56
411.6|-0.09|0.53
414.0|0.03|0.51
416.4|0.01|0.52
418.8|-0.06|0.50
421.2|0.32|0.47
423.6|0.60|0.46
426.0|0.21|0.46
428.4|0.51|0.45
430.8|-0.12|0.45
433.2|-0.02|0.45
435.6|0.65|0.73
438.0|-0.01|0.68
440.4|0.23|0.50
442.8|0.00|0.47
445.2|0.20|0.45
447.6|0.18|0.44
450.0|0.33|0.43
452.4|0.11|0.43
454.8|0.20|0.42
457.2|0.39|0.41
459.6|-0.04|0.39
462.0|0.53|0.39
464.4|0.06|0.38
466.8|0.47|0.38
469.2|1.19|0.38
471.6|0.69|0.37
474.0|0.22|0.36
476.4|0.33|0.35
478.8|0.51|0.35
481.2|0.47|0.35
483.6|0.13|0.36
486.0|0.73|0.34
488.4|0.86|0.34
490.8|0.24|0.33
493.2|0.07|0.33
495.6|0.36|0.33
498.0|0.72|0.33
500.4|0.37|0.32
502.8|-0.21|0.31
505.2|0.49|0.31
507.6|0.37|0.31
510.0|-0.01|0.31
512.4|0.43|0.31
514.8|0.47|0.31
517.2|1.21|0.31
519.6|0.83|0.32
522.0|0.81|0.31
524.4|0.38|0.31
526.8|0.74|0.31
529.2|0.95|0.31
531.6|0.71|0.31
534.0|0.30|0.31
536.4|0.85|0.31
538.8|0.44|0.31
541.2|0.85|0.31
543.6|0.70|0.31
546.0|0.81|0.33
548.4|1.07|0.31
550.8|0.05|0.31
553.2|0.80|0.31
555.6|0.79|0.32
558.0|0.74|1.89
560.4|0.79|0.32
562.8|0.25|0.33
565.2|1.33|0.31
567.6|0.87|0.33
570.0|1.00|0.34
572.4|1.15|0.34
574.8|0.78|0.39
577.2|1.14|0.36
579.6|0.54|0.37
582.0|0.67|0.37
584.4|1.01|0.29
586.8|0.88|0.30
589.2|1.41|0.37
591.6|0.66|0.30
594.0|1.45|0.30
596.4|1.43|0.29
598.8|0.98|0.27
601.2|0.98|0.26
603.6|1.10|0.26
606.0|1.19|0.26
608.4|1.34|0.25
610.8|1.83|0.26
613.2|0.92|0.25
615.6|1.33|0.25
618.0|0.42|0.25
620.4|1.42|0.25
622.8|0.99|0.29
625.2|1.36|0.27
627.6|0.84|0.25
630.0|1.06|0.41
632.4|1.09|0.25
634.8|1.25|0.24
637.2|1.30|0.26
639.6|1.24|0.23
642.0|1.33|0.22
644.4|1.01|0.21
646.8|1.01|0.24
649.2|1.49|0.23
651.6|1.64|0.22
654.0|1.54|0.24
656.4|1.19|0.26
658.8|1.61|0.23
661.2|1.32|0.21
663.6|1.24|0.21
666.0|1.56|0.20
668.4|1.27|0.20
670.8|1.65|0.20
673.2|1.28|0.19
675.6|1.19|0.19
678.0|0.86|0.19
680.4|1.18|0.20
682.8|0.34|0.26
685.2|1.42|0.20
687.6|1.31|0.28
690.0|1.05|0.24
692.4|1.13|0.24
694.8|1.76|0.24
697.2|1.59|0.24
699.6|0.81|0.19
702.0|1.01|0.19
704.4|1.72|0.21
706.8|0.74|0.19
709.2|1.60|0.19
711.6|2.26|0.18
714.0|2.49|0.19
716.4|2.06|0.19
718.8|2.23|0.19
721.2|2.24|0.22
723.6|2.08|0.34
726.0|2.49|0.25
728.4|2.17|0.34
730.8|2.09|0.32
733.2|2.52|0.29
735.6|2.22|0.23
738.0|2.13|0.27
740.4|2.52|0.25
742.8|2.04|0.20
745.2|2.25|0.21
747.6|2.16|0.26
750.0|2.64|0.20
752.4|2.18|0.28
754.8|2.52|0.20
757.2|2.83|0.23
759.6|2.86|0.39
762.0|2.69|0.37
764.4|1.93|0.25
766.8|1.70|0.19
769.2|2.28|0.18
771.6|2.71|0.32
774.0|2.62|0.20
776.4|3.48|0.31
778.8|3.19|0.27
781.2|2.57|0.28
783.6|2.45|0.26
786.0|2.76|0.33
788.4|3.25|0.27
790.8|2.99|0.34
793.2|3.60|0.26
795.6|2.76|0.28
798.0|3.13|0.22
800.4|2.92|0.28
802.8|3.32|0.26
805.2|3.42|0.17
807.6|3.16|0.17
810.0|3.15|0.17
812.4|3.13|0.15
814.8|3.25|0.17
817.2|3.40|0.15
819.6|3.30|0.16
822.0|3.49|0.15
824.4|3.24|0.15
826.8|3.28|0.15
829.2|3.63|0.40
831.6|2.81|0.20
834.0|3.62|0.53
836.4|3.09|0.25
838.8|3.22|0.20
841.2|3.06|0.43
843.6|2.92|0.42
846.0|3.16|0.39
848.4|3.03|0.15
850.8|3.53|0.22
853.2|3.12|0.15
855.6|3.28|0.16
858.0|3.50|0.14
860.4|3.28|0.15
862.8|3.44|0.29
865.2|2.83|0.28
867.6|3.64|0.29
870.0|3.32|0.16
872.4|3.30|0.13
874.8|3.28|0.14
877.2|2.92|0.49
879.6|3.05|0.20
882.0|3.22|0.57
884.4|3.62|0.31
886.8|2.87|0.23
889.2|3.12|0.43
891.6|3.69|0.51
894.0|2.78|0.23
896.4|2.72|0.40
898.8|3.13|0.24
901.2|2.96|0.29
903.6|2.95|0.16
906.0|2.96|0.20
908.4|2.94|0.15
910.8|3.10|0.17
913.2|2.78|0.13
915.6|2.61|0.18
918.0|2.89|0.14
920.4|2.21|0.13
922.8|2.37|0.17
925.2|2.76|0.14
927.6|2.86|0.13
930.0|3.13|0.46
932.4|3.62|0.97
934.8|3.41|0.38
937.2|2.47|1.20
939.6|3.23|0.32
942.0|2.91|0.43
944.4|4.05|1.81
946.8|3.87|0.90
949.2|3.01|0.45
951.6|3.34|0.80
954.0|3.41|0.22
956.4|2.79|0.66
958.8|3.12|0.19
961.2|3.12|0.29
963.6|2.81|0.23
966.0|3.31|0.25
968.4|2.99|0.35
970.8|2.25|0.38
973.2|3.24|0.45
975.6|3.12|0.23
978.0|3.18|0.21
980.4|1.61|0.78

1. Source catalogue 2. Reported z 0.78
